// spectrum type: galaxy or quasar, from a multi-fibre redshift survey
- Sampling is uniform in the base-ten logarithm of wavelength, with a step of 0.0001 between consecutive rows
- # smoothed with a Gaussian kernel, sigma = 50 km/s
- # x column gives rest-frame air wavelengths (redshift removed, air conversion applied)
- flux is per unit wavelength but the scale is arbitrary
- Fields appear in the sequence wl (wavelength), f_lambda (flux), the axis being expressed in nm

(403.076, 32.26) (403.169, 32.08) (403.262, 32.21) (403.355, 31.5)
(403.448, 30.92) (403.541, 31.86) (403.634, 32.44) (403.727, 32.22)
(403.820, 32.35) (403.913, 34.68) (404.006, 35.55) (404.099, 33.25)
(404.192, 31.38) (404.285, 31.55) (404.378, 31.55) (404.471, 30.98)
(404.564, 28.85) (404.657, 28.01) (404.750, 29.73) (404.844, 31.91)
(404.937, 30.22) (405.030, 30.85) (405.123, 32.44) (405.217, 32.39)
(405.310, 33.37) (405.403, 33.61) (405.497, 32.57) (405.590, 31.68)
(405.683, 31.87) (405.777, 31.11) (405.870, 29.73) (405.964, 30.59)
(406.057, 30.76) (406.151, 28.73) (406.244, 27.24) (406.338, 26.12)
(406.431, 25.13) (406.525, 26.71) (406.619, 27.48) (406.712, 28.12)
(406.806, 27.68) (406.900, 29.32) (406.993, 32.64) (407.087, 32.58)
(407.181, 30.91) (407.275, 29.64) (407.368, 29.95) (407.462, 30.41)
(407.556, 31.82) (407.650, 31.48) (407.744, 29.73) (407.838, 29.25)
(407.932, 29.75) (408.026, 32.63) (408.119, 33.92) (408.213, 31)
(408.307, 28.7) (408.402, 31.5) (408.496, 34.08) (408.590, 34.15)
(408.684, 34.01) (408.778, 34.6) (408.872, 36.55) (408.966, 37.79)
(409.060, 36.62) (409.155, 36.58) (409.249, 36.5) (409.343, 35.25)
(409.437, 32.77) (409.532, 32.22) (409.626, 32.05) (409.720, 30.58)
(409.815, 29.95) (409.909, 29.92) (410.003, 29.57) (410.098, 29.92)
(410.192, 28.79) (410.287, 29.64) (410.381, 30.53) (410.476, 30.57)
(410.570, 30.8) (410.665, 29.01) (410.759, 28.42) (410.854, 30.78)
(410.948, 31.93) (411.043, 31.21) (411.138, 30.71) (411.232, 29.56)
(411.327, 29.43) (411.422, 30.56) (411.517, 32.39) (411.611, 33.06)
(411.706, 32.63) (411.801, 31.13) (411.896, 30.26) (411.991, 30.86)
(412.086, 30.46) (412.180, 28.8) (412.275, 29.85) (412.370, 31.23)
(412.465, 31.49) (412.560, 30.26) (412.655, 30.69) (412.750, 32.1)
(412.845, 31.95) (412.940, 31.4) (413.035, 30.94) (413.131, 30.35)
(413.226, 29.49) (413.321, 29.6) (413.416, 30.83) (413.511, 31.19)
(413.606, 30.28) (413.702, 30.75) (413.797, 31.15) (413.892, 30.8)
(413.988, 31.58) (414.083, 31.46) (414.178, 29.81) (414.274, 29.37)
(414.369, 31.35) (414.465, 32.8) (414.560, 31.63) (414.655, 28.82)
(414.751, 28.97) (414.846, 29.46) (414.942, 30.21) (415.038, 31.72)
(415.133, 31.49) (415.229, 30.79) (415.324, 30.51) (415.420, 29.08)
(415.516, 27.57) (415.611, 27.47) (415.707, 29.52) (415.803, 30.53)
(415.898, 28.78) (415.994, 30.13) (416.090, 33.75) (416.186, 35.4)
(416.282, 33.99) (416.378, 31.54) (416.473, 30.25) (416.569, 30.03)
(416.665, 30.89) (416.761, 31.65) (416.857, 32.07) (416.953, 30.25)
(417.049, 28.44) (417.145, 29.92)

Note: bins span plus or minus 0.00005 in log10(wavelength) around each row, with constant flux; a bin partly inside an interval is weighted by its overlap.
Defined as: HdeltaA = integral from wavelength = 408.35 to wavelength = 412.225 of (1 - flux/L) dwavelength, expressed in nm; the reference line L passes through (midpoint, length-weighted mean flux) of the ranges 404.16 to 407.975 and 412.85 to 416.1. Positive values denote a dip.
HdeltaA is -0.20 nm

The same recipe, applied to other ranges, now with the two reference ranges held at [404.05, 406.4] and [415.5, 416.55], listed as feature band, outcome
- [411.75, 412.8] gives 0.01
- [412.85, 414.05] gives 0.01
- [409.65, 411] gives 0.03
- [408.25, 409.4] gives -0.14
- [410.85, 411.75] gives -0.01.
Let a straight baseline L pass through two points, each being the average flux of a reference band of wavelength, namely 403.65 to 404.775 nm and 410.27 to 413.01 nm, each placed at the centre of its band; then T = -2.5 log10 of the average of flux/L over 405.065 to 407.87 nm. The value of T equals 0.045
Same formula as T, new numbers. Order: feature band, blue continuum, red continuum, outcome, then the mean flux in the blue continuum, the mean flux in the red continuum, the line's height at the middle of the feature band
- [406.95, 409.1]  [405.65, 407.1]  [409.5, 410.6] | -0.09 mag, 29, 30.4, 29.6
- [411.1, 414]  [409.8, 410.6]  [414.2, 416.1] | -0.03 mag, 30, 30.1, 30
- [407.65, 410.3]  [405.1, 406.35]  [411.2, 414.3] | -0.05 mag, 31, 30.8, 30.9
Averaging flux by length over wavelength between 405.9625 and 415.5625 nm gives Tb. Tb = 30.9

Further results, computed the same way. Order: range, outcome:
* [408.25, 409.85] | 33.8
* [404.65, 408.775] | 30.6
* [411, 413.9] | 30.8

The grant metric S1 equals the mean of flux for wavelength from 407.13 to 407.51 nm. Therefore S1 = 30.3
